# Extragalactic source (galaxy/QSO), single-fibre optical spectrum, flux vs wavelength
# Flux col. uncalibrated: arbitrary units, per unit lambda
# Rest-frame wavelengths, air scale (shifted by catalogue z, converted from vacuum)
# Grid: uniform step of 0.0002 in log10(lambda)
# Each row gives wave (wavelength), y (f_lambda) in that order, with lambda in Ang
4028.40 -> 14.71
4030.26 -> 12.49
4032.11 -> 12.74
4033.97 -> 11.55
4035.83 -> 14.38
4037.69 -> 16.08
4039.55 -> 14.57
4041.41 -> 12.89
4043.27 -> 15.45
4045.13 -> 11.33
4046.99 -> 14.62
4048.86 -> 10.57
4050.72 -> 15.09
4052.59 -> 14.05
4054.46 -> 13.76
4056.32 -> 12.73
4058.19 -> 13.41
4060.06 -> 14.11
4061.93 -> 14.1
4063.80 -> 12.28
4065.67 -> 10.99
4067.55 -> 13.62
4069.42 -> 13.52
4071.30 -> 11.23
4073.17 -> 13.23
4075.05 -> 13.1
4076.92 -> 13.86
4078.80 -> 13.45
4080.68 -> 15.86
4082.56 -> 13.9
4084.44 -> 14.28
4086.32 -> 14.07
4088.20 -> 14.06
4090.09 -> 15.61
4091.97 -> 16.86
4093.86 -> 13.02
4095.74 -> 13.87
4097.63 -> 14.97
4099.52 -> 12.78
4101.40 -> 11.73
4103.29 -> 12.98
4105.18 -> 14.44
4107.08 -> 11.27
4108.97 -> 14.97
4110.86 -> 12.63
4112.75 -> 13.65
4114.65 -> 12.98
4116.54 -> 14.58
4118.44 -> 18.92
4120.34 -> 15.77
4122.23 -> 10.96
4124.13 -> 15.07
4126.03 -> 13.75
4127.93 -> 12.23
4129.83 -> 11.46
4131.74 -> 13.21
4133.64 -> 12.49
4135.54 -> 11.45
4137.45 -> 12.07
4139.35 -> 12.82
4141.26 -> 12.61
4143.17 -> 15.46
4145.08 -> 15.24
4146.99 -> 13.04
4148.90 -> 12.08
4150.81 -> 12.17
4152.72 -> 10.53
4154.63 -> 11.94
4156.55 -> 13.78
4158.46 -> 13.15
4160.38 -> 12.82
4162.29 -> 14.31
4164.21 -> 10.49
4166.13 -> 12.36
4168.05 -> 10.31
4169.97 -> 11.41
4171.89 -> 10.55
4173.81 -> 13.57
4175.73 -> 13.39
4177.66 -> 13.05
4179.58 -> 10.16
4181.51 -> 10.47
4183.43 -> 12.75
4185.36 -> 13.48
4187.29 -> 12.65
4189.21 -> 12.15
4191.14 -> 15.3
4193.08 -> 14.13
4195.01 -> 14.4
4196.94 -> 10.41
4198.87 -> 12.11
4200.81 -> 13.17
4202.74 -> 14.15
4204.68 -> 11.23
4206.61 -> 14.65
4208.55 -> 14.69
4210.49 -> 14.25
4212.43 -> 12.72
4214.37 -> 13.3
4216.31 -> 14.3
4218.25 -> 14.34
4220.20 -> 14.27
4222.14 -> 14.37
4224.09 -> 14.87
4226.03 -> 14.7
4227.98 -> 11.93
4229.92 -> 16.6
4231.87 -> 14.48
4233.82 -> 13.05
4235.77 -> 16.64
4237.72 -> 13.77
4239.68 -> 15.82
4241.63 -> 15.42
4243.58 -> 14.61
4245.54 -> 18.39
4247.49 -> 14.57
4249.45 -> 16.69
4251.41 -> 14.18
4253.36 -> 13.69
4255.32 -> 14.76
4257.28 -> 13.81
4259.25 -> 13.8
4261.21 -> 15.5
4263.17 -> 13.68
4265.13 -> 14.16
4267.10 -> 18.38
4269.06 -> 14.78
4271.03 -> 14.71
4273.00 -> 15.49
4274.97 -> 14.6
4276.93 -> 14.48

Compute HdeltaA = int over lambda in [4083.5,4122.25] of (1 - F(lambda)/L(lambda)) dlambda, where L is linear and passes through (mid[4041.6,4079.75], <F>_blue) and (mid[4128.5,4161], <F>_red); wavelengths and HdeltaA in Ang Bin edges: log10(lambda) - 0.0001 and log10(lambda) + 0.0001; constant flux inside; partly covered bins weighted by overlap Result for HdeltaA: -3.4 Ang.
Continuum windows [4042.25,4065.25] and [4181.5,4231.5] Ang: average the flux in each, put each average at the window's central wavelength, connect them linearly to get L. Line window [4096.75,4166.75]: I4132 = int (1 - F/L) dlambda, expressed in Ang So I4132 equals 1.72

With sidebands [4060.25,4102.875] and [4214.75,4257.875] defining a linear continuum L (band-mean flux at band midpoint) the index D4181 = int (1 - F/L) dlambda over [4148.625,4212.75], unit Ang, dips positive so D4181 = 7.85 Ang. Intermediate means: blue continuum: 13.7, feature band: 12.6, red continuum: 14.8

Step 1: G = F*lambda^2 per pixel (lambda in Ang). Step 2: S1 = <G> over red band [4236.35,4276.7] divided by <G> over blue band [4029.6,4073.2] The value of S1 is 1.25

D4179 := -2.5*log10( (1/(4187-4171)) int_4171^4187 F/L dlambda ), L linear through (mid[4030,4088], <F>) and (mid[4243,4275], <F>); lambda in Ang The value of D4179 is 0.18 mag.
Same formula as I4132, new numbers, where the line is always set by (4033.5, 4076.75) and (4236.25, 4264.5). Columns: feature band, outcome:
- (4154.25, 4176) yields 2.9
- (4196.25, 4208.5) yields 1.4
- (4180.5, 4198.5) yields 2.0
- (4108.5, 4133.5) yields 0.2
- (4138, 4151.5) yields 0.7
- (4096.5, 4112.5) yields 0.6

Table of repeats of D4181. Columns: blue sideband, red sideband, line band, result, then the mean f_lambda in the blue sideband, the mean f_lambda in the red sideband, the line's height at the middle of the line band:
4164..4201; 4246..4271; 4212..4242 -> -1.3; 12.3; 14.9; 13.8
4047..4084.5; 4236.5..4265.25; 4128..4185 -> 6.9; 13.4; 14.9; 14.1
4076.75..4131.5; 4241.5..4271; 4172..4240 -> 5.4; 13.9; 15.1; 14.7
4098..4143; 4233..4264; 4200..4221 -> 1.0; 13.3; 14.9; 14.4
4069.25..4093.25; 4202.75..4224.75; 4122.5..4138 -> 1.5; 14.1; 13.9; 14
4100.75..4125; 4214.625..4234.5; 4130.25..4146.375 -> 1.0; 13.9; 14.3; 14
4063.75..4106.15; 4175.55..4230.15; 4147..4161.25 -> 1.1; 13.7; 13.3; 13.5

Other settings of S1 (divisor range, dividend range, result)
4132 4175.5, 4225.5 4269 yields 1.25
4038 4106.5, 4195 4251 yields 1.13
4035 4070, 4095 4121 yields 1.06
